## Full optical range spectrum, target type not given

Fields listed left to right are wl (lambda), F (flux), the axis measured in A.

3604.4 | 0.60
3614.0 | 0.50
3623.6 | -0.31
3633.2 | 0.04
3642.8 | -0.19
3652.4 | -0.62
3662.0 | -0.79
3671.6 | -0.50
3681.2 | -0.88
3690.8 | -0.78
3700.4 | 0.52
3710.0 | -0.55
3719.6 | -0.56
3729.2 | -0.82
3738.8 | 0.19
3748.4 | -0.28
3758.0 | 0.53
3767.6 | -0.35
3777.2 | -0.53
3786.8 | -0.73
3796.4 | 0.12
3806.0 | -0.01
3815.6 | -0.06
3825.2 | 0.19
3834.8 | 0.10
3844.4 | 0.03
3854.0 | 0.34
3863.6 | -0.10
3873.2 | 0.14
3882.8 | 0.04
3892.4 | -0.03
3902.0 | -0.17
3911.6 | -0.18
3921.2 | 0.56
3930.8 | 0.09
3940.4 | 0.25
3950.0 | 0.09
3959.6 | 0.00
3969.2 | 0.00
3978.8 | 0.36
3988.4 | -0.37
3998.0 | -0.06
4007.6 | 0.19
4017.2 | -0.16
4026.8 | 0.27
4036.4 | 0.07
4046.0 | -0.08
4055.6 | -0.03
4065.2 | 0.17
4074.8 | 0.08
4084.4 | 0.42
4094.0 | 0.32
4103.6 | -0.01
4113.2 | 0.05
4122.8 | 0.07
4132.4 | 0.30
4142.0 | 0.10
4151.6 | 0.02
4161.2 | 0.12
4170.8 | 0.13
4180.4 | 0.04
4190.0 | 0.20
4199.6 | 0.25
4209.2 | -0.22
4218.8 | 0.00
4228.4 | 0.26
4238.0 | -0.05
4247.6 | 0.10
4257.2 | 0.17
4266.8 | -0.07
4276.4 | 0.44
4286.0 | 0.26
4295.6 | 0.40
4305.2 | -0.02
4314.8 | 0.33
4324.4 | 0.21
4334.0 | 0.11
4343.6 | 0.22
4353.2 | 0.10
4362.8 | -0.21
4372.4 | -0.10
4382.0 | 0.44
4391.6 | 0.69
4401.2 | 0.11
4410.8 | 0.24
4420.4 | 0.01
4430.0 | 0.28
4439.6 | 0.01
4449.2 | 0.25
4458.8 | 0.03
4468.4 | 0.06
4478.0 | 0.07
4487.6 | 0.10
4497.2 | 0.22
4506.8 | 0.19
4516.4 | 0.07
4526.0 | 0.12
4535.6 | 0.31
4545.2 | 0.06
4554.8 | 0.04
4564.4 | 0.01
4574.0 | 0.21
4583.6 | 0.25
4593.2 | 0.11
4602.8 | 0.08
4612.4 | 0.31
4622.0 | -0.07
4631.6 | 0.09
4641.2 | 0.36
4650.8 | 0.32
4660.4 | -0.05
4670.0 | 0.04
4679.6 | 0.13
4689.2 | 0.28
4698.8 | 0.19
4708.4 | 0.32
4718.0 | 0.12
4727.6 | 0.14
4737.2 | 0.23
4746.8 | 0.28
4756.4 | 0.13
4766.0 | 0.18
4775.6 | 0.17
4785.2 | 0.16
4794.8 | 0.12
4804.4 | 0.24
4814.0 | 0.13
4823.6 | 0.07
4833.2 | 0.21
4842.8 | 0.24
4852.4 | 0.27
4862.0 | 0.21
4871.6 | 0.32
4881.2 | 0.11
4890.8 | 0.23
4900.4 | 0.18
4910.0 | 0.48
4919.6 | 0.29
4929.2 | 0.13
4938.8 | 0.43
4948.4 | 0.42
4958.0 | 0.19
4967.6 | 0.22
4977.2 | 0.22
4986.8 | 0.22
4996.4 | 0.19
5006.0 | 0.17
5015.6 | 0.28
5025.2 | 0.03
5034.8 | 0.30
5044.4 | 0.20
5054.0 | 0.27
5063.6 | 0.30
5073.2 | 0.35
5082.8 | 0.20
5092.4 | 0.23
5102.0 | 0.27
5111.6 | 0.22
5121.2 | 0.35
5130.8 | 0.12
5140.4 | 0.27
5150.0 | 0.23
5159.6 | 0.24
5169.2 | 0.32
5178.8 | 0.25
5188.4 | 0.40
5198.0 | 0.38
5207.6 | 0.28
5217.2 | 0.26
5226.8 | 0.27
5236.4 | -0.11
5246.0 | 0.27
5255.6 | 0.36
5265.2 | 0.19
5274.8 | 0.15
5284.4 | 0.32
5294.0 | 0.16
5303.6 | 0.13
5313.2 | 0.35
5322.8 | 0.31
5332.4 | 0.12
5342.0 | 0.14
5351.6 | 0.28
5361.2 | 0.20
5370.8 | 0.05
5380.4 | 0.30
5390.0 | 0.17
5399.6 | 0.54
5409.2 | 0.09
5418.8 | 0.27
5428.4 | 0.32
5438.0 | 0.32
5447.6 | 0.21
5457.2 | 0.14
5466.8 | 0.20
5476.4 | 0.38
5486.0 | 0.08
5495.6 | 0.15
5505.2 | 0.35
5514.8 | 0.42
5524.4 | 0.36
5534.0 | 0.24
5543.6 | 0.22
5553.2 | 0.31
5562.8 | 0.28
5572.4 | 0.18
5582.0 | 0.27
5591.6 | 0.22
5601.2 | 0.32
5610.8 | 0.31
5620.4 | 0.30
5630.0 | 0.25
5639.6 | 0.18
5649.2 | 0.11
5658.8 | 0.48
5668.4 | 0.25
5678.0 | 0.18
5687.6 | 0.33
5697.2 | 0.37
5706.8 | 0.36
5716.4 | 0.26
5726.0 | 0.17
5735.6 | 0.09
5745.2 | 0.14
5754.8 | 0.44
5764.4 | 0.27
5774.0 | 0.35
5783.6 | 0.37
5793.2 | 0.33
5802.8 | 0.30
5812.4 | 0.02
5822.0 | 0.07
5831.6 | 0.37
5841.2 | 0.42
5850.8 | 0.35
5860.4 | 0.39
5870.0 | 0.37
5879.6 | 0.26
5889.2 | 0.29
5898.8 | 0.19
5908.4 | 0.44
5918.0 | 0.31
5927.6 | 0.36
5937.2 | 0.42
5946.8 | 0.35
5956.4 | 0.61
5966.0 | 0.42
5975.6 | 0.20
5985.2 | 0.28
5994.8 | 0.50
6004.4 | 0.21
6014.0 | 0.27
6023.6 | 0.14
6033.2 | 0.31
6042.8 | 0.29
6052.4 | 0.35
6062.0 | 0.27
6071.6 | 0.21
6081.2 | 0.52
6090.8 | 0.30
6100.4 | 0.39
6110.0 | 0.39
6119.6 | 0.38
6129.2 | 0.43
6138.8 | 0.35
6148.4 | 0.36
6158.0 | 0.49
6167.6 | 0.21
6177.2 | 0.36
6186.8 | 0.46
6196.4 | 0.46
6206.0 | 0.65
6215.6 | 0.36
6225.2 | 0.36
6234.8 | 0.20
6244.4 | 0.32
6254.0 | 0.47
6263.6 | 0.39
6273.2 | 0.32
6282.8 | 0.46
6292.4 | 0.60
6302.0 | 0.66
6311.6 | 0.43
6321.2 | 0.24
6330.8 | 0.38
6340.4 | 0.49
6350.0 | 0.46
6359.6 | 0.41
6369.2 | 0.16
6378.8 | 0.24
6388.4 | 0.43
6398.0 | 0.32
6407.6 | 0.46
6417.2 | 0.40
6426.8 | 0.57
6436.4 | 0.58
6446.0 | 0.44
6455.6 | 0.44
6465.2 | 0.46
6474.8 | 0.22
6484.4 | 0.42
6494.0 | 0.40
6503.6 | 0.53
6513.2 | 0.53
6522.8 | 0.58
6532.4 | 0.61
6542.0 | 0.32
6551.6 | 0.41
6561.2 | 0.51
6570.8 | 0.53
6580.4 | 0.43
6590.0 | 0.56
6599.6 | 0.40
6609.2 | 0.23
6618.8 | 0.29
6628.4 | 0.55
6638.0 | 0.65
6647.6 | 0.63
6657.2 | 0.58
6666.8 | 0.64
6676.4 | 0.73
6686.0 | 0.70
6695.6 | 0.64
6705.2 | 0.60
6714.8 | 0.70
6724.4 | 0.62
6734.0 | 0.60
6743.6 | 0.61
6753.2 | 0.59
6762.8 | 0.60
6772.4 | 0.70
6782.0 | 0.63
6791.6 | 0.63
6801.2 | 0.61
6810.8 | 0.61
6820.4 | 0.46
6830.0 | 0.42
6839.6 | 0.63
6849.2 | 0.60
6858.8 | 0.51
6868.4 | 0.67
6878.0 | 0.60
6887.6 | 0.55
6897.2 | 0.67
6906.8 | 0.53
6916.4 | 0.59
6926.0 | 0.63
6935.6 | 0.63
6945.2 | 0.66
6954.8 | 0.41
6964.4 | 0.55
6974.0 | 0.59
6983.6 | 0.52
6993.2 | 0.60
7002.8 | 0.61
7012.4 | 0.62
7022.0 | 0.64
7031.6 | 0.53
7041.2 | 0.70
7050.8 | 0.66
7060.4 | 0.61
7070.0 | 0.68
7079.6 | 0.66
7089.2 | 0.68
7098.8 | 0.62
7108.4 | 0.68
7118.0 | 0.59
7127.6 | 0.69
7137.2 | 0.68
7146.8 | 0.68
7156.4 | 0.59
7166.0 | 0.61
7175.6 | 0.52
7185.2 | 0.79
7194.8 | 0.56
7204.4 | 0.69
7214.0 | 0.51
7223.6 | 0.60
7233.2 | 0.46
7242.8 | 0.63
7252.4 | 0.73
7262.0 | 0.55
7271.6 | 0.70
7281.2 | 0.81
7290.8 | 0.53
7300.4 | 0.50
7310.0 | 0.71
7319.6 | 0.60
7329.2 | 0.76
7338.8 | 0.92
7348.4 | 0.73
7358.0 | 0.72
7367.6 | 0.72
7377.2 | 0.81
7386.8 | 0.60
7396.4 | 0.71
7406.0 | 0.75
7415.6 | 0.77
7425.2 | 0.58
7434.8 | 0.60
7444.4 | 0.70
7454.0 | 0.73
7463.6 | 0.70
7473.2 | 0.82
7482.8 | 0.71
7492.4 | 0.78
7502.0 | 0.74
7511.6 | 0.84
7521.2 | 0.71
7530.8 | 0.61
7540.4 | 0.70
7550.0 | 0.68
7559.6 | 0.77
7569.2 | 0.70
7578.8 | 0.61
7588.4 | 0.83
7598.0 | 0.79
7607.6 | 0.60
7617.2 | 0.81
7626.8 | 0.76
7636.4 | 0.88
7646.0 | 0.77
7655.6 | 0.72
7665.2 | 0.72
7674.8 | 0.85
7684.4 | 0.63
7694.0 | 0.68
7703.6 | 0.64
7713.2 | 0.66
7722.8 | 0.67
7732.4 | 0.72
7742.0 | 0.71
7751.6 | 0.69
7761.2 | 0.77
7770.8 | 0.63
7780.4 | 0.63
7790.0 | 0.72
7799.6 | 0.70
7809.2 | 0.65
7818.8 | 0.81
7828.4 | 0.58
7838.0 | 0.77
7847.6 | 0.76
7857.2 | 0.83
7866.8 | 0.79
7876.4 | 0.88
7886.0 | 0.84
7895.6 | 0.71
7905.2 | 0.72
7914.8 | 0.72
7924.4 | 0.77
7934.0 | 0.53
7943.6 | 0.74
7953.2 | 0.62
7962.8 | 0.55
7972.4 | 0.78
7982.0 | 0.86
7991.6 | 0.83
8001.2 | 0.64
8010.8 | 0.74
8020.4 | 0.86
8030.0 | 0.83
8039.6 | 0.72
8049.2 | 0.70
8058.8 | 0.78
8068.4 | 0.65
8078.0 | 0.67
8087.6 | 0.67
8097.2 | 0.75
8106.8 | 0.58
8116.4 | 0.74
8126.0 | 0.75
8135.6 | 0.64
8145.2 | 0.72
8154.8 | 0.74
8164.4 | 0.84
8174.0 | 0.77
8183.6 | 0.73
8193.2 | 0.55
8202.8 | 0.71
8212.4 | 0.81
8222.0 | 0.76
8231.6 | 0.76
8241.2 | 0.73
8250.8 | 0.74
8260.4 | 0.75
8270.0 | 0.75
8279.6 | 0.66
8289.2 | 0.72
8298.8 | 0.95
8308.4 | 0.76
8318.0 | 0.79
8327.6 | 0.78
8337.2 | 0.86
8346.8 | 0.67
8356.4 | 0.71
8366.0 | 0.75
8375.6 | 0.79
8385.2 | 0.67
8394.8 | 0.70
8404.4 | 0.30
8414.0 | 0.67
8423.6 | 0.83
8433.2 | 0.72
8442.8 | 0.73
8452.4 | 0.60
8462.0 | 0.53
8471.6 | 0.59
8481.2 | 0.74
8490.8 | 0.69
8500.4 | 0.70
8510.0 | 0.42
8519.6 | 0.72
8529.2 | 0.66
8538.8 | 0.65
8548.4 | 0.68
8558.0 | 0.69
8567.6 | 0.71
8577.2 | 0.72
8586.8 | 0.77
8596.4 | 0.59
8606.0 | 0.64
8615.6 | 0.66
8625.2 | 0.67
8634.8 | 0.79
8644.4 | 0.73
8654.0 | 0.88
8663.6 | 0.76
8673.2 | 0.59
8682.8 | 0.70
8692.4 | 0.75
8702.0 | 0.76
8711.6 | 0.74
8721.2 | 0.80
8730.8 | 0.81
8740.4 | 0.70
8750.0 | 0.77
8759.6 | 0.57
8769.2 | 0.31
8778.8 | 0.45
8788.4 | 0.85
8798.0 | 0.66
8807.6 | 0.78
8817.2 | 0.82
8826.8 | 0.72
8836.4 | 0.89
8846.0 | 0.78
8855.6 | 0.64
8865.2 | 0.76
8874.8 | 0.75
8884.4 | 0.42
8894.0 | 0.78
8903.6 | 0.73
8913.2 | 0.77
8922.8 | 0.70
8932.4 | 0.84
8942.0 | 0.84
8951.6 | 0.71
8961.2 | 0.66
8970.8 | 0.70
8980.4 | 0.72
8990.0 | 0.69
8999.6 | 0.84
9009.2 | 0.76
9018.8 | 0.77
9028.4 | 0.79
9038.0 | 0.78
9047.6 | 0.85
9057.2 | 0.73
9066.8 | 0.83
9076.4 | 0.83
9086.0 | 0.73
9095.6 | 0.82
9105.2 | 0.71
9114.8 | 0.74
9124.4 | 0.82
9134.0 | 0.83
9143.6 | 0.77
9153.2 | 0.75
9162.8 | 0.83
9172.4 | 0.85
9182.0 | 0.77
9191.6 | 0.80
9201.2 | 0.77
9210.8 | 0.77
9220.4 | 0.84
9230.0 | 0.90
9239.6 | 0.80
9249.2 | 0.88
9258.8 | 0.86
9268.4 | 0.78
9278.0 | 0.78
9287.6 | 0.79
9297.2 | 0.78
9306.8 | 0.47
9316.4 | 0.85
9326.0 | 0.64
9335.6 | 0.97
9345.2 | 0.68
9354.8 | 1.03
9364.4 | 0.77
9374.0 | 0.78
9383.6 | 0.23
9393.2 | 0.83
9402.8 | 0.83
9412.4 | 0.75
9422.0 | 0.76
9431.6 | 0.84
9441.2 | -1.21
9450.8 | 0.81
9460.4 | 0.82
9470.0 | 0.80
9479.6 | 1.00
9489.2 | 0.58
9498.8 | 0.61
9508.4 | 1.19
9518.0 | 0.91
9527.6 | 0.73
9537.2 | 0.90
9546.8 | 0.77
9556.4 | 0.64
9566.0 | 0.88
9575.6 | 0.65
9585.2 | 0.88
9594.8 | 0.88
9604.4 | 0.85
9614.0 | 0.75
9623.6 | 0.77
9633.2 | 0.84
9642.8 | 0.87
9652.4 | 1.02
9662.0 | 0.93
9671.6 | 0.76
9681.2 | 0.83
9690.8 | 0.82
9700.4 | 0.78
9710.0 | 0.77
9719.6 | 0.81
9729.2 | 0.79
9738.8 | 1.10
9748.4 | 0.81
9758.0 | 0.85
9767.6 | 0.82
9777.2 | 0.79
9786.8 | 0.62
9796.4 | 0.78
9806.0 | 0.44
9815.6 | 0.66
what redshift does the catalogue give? 0.66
